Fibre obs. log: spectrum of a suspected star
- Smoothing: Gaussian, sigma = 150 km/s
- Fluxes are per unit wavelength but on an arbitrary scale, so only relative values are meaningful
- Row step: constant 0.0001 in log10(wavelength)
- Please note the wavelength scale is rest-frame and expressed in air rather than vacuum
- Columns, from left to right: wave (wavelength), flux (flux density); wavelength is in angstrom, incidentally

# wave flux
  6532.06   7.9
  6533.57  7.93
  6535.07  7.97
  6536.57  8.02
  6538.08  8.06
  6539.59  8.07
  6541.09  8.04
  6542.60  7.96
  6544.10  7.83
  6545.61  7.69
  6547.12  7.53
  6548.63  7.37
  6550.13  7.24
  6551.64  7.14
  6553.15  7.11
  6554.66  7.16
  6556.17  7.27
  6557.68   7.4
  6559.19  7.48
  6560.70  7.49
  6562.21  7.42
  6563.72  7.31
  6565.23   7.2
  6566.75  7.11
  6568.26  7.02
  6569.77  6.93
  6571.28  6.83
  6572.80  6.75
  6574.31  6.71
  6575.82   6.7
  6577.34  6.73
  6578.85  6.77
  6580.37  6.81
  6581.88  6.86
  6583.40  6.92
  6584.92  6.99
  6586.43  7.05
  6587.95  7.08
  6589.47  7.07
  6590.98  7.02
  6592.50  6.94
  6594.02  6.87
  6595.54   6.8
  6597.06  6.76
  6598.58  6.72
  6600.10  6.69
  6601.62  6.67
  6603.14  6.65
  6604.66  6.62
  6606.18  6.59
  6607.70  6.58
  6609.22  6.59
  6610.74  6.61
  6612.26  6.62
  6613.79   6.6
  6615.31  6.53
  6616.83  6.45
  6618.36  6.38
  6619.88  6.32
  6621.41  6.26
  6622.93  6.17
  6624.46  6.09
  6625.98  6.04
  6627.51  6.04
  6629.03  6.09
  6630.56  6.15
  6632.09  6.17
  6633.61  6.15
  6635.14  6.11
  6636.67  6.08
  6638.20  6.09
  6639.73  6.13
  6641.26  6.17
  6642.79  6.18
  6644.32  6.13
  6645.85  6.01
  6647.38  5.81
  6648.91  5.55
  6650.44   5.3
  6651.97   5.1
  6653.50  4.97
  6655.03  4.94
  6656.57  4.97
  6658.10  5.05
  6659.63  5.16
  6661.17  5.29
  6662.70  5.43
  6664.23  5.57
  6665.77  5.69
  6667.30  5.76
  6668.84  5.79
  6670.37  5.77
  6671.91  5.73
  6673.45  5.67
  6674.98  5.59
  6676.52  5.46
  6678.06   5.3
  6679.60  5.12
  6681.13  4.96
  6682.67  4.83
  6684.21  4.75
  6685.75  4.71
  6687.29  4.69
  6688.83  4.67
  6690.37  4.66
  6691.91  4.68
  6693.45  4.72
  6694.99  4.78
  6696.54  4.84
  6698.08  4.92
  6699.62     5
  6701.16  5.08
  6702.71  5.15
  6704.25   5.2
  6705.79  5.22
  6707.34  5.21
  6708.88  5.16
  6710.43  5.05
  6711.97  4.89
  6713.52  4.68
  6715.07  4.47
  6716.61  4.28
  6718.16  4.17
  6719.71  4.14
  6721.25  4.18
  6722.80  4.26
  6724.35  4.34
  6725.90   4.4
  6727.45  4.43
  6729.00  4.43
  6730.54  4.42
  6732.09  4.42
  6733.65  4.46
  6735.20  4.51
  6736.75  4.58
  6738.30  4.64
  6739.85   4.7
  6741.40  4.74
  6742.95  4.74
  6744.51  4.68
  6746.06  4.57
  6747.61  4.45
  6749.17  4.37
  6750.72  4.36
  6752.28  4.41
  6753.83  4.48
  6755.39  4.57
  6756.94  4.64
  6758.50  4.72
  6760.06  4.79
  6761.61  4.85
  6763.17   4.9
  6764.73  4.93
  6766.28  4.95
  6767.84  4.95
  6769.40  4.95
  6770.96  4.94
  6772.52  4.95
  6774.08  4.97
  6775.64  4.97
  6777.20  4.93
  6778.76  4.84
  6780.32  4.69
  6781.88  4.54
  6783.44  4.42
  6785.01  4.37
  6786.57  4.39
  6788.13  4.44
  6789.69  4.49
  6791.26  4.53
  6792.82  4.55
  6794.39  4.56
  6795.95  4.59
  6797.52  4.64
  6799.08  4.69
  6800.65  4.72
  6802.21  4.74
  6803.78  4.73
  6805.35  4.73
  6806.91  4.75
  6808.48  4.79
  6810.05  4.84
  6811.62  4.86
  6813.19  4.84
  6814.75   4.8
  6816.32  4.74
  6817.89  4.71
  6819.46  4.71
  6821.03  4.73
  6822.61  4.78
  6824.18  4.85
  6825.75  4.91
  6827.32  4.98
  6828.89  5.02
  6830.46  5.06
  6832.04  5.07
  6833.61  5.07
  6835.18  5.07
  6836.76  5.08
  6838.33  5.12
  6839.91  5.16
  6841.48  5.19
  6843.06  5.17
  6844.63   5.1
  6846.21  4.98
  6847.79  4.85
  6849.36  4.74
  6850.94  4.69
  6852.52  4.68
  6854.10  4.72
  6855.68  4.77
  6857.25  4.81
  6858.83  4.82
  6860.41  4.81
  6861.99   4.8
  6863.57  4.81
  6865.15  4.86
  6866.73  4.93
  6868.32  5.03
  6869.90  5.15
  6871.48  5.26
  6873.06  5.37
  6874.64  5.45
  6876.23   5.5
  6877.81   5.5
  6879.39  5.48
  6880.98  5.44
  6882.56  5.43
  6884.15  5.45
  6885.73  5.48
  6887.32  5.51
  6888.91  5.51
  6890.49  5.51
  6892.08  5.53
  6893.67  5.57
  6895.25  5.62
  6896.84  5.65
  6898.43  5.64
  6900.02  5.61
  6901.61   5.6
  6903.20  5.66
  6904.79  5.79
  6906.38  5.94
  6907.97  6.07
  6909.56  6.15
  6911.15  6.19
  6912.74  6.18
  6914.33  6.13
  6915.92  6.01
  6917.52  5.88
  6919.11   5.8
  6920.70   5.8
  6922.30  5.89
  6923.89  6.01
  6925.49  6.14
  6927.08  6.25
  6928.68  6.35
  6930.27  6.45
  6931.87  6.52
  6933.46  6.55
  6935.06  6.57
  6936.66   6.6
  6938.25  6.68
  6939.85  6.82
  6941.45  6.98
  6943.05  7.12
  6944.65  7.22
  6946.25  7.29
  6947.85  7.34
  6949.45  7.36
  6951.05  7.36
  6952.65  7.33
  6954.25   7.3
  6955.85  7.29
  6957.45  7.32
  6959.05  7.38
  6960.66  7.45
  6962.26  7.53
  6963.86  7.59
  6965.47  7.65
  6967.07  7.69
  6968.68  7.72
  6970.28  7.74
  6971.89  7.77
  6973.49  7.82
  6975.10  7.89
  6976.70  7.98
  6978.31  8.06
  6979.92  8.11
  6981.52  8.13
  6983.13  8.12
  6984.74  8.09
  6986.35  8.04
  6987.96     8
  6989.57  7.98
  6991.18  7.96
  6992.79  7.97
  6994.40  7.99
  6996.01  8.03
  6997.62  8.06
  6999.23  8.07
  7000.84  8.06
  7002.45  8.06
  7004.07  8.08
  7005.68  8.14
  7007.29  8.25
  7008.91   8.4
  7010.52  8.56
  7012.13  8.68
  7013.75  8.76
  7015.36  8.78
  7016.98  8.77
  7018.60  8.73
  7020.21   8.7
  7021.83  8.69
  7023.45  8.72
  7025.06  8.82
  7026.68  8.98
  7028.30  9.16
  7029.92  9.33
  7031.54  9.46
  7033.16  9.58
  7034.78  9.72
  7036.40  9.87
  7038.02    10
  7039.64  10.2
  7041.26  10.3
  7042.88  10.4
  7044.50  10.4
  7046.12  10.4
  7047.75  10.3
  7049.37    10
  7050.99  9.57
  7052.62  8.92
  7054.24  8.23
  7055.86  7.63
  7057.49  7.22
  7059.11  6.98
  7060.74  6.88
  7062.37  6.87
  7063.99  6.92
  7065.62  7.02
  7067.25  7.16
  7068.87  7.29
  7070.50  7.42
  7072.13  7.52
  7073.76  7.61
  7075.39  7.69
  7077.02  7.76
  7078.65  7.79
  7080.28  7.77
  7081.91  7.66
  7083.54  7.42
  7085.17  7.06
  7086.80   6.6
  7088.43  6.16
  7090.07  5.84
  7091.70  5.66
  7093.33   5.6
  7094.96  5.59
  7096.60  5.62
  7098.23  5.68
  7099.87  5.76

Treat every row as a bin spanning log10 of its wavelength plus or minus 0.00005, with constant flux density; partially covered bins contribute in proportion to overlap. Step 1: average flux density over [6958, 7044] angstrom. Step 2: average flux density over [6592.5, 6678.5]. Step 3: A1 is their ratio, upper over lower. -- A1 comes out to 1.40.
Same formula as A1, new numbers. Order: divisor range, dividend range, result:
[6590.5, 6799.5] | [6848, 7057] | 1.36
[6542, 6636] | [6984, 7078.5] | 1.25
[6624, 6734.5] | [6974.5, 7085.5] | 1.61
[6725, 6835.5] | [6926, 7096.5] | 1.68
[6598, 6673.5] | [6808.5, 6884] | 0.83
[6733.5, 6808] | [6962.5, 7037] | 1.79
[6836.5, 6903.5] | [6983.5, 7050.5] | 1.71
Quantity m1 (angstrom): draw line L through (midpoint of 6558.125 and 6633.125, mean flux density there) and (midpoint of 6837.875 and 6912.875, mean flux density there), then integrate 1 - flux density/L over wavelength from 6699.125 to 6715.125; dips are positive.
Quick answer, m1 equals 2.9 angstrom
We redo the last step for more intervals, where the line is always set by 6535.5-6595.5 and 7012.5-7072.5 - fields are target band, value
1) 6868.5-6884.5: 5.5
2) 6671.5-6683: 3.4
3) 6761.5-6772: 3.9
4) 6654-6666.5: 3.8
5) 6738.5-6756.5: 7.5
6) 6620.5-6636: 2.7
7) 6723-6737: 6.0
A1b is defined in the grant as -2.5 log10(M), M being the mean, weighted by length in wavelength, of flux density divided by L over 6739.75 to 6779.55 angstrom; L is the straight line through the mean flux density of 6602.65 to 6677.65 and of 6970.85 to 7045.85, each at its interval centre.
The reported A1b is 0.394 mag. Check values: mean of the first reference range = 5.94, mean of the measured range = 4.75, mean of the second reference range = 8.66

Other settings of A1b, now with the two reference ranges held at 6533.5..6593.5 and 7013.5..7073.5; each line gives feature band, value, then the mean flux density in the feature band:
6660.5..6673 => 0.323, 5.63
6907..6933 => 0.338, 6.12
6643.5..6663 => 0.370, 5.36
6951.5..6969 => 0.138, 7.47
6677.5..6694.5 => 0.500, 4.82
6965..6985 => 0.082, 7.91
